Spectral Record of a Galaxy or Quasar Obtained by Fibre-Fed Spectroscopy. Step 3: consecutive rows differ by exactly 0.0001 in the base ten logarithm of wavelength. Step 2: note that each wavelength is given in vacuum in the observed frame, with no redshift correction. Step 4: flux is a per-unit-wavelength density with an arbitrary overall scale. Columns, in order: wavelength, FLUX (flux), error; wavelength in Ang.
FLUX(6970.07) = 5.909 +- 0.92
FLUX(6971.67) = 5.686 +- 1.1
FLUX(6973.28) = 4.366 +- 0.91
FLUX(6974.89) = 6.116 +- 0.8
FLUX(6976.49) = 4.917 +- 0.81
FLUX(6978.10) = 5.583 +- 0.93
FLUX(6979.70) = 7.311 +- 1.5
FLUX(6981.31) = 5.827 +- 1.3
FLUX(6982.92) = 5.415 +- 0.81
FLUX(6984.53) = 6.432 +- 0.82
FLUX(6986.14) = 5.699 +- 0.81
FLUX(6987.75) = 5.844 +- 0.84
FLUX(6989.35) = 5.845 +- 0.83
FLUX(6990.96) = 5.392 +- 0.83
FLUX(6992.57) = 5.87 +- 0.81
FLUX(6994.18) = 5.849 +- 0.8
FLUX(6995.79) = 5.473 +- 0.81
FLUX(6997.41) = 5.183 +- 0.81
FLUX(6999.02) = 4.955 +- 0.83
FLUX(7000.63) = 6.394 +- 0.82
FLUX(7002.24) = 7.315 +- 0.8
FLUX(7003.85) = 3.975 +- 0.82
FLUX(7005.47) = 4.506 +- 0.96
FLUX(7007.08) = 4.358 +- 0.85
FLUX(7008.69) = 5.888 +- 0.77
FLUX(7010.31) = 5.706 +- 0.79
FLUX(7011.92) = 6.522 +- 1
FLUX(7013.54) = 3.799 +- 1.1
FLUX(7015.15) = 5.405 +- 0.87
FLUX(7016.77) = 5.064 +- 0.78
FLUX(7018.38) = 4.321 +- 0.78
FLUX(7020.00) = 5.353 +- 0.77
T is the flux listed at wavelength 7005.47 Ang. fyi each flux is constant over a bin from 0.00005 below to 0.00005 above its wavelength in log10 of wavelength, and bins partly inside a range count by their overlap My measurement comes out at 4.506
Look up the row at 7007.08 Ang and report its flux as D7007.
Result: 4.358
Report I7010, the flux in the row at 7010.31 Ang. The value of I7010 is 5.706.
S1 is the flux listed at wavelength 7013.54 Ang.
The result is 3.799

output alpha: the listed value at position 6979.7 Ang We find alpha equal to 7.311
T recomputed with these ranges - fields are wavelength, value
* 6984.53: 6.432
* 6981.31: 5.827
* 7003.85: 3.975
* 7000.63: 6.394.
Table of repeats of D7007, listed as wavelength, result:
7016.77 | 5.064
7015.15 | 5.405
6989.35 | 5.845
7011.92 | 6.522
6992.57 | 5.87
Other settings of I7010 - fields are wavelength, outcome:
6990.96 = 5.392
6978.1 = 5.583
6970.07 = 5.909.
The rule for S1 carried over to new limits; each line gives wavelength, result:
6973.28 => 4.366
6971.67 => 5.686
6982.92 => 5.415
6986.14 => 5.699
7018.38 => 4.321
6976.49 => 4.917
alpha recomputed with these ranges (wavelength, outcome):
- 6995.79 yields 5.473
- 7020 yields 5.353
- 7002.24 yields 7.315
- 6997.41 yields 5.183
